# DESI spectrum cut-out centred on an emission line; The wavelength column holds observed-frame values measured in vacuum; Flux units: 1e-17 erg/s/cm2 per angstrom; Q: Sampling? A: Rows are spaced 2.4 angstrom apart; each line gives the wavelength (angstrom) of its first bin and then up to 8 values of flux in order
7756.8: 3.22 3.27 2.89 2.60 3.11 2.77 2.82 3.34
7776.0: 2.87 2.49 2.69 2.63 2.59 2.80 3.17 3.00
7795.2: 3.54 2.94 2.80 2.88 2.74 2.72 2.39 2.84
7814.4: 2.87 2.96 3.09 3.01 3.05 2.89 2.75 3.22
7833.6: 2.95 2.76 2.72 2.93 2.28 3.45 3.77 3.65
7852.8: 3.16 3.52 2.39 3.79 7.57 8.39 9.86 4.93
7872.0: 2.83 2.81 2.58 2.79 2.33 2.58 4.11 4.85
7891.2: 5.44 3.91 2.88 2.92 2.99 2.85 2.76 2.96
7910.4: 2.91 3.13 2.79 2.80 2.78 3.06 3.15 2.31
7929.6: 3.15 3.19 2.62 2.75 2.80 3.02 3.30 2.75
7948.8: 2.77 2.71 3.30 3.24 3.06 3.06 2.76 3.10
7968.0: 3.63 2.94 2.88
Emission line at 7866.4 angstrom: H-alpha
